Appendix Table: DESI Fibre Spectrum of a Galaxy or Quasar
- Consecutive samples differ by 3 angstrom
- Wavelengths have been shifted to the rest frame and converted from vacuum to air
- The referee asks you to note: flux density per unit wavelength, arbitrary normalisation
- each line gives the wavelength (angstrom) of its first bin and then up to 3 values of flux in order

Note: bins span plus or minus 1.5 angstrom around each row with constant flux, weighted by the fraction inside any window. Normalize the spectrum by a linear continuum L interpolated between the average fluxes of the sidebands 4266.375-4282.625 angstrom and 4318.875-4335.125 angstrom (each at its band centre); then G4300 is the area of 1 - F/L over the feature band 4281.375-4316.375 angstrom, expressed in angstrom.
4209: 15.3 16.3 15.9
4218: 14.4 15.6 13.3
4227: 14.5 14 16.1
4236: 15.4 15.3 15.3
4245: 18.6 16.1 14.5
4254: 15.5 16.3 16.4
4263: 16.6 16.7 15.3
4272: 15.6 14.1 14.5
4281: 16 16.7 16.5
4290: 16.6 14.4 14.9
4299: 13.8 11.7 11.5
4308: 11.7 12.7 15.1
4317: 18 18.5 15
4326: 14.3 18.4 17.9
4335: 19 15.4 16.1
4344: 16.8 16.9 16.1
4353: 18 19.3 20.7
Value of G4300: 3.7 angstrom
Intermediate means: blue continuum 15.2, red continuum 17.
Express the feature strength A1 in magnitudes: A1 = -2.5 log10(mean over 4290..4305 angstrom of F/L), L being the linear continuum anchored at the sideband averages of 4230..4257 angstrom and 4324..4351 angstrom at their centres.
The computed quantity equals 0.185 mag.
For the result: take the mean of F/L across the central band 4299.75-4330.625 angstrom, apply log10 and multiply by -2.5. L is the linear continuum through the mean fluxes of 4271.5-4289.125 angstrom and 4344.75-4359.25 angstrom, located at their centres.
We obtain 0.14 mag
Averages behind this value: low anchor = 15.6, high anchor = 17.9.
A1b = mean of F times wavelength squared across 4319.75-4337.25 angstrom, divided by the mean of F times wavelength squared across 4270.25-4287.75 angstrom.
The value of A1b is 1.12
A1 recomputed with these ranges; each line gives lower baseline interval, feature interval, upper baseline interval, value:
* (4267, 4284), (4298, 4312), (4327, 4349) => 0.30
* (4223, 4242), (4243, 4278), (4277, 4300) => -0.05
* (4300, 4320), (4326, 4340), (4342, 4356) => -0.10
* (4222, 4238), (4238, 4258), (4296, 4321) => -0.10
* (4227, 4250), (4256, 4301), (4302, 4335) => 0.00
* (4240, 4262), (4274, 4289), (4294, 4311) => -0.11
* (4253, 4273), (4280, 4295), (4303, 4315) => -0.13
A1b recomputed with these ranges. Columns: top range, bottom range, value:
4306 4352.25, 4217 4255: 1.10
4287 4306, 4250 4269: 0.90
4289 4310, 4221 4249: 0.90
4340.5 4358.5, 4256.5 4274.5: 1.13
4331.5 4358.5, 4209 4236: 1.22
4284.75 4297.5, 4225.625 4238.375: 1.07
